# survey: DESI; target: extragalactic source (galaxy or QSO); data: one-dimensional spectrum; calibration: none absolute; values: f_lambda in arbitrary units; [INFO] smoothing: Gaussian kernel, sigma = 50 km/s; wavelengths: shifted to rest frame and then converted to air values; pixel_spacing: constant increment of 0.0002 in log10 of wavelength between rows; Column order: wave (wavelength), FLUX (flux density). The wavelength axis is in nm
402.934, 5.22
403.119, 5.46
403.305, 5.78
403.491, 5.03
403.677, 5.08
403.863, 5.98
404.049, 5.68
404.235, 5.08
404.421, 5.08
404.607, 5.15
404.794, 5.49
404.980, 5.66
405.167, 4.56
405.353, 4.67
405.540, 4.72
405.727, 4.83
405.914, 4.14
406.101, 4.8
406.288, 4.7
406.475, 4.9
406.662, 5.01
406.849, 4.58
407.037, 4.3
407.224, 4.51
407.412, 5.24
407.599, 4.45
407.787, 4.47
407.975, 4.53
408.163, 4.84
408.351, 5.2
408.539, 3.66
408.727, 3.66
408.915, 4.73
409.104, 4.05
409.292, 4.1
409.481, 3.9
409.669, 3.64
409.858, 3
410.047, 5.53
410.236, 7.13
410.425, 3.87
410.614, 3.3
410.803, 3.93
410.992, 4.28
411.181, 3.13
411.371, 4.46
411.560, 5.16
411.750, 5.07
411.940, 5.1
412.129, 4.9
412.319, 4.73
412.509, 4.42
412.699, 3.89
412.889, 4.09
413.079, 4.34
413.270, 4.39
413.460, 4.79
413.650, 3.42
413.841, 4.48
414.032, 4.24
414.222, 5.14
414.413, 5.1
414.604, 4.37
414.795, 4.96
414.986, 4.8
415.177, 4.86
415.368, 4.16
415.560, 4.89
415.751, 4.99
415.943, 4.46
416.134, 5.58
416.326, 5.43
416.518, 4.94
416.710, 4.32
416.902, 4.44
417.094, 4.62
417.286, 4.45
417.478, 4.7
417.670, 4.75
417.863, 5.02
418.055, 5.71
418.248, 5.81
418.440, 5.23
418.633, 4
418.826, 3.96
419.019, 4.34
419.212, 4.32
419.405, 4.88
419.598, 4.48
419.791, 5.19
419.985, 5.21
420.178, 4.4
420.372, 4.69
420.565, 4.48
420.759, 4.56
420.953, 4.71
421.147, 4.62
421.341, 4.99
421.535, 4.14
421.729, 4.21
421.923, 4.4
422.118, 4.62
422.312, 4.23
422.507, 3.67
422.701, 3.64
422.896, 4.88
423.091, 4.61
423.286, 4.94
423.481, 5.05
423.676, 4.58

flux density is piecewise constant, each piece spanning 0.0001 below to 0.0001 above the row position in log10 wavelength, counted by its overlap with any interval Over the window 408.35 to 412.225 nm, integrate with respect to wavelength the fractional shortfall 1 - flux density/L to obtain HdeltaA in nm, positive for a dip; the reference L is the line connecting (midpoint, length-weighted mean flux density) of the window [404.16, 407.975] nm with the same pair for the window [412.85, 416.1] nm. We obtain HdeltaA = 0.28 nm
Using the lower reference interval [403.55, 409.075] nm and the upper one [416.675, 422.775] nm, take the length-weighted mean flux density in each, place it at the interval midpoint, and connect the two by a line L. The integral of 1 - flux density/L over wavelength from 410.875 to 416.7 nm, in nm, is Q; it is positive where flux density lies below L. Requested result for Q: 0.09 nm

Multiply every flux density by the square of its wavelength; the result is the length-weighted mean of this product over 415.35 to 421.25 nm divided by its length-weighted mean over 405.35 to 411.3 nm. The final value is 1.13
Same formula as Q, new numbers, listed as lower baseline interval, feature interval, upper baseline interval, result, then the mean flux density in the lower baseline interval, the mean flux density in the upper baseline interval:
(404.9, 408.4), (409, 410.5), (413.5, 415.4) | 0.083 nm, 4.73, 4.57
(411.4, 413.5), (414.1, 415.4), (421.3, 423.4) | -0.065 nm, 4.62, 4.38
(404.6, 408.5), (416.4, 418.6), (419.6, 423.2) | -0.147 nm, 4.77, 4.51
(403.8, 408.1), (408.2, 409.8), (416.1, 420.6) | 0.244 nm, 4.88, 4.78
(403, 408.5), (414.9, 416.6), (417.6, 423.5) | -0.061 nm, 4.95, 4.63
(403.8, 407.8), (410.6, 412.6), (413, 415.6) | 0.093 nm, 4.91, 4.56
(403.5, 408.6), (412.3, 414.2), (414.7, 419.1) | 0.209 nm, 4.87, 4.8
